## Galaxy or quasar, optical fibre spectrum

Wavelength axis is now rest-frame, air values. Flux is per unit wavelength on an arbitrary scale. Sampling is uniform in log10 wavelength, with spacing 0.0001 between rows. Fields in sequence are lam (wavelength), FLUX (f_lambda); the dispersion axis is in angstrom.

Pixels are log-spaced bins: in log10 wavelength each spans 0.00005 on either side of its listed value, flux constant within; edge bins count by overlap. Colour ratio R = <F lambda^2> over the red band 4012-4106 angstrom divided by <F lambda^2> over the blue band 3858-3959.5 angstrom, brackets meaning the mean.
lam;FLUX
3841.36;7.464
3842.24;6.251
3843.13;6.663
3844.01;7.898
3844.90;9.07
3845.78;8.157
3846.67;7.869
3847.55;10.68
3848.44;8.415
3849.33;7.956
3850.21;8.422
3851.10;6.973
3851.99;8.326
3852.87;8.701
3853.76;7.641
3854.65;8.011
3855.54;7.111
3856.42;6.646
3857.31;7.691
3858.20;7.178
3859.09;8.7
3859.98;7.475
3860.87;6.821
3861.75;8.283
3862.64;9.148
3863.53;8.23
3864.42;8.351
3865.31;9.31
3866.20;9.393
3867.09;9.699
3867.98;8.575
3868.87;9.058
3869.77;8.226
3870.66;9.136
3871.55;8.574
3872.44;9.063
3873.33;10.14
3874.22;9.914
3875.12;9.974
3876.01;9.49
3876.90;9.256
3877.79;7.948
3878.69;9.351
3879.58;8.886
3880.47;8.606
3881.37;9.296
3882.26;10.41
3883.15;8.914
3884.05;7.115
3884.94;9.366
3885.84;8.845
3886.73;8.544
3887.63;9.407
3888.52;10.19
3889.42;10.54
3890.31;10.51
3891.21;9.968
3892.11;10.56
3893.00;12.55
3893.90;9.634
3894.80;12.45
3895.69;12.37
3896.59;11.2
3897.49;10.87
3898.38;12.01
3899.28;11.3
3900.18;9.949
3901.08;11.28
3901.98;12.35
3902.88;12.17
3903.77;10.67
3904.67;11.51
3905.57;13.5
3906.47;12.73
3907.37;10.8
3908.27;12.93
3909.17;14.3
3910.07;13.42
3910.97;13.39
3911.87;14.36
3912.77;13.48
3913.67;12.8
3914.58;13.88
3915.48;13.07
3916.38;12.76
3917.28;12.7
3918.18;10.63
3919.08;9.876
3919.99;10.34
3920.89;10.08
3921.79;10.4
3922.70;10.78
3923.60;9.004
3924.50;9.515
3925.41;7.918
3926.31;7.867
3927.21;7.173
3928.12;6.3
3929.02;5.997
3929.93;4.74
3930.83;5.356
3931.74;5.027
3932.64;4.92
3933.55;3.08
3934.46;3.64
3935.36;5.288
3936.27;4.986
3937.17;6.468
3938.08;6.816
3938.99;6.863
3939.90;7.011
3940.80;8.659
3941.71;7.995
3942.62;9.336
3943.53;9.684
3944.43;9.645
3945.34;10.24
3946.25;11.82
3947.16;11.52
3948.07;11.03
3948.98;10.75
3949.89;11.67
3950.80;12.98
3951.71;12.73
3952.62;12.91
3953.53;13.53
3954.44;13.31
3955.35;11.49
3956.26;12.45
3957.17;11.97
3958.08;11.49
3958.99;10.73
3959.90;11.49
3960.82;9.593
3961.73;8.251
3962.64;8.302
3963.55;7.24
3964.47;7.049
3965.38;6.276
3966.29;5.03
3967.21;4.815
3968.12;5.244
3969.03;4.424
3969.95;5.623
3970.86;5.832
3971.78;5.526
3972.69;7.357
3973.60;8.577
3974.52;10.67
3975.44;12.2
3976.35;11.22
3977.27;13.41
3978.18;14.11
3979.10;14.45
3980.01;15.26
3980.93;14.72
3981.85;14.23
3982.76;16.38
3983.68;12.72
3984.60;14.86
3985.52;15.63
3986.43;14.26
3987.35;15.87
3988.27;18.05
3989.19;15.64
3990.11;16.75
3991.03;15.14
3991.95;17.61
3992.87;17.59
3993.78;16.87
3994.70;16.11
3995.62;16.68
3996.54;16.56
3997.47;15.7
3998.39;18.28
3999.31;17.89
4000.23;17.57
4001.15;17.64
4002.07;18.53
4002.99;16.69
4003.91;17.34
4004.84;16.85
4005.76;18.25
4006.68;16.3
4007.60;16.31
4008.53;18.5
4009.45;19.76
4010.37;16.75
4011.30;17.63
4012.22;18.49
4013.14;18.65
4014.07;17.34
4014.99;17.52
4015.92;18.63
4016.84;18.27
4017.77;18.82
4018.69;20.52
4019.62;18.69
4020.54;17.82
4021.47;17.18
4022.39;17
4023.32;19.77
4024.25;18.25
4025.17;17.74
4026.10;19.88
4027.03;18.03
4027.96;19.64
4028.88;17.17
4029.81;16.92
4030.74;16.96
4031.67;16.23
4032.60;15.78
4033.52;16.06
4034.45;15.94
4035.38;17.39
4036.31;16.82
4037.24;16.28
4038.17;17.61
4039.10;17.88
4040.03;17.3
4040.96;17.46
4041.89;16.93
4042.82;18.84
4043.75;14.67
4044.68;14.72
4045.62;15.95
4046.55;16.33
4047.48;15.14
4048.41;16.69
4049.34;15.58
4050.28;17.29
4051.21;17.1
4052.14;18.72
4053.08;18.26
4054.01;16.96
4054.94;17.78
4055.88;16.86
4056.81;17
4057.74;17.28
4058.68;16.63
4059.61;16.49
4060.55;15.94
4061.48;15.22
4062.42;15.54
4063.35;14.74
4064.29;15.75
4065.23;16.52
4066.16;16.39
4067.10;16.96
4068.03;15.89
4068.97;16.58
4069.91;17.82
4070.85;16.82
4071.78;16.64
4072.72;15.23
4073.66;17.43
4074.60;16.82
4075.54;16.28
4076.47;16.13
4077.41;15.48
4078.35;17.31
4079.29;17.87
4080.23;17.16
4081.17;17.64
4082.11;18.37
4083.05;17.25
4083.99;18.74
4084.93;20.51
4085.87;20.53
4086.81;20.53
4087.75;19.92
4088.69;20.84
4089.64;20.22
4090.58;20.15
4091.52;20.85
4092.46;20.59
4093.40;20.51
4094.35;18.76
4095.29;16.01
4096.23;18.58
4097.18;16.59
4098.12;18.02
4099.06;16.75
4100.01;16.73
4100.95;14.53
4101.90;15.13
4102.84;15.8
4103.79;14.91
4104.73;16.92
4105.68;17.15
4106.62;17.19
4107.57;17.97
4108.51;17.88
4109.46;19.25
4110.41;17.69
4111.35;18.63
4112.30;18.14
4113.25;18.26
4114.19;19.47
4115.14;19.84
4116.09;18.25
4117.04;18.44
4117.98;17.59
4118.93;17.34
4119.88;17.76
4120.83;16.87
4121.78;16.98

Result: 1.9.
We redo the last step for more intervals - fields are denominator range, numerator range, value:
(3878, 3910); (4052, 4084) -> 1.70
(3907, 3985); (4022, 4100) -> 1.87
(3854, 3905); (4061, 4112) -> 2.04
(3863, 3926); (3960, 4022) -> 1.43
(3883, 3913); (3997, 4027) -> 1.69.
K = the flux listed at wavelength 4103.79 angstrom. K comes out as 14.91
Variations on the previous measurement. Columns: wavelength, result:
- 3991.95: 17.61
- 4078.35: 17.31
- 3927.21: 7.173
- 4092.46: 20.59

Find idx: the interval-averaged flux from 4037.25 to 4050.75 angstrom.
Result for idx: 16.6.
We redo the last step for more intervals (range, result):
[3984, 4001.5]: 16.5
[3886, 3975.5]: 9.71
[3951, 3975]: 8.96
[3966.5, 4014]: 14.5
